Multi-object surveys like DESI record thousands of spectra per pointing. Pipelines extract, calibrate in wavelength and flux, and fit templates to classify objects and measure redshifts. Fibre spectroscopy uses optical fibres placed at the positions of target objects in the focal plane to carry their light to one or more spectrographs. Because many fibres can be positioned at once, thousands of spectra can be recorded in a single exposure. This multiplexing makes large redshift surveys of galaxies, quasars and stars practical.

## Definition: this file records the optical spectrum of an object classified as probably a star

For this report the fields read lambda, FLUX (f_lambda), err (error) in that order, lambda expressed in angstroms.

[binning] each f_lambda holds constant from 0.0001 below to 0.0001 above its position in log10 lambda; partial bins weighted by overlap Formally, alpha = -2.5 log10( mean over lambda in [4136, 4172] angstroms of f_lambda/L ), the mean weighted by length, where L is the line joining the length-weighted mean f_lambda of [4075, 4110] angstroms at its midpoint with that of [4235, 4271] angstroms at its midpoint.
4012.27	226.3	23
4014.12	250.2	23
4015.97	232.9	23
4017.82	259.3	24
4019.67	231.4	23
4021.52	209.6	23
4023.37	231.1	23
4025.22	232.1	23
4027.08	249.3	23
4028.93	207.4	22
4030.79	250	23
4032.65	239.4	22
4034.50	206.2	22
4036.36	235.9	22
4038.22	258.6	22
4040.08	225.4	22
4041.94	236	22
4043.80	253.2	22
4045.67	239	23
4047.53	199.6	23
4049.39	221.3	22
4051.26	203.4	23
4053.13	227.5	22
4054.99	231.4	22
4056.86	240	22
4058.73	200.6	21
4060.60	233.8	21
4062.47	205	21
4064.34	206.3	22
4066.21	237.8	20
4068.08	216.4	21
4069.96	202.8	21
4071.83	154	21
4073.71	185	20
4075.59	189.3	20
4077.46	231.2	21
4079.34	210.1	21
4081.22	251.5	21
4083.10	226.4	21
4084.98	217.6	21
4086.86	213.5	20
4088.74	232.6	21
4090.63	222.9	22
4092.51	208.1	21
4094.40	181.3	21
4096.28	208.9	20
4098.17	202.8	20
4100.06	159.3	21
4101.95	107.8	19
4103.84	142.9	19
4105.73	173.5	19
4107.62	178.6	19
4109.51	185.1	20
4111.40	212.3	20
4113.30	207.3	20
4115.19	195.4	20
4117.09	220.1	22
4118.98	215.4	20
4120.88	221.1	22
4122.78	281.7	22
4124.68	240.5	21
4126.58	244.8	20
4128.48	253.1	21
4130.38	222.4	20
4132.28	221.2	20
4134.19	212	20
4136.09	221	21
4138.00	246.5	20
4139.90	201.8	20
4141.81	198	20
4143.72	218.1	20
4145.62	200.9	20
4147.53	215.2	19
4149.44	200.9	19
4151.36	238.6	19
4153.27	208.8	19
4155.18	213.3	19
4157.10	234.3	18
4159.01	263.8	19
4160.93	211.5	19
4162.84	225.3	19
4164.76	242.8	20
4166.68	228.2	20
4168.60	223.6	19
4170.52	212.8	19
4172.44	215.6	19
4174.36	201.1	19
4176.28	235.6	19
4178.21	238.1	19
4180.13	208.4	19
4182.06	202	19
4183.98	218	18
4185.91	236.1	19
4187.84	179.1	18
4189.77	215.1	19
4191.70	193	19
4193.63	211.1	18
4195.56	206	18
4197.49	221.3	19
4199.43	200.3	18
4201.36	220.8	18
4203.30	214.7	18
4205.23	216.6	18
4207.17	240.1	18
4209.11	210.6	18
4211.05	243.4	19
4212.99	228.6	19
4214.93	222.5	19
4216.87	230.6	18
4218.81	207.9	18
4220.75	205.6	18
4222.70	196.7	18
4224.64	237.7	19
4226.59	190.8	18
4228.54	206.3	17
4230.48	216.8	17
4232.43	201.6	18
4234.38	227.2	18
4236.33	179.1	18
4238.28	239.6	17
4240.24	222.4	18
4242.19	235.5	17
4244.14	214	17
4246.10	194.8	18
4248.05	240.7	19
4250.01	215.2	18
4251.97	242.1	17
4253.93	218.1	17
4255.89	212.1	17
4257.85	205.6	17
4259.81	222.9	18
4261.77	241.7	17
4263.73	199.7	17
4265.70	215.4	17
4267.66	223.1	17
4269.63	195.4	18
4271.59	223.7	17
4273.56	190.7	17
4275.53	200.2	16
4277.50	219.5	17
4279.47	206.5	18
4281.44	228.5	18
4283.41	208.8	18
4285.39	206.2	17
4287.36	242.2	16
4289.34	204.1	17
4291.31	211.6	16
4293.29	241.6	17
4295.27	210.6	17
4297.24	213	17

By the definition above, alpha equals -0.08 mag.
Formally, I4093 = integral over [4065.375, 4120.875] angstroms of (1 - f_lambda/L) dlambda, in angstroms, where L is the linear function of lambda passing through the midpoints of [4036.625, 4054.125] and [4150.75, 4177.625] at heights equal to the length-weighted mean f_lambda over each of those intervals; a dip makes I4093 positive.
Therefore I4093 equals 6.8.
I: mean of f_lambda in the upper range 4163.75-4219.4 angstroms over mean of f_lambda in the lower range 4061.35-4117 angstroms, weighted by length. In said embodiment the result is 1.1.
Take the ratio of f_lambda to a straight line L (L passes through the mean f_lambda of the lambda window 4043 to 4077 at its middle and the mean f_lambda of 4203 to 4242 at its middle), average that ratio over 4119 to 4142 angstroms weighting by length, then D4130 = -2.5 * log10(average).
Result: -0.08 mag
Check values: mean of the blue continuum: 214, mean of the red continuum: 217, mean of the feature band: 231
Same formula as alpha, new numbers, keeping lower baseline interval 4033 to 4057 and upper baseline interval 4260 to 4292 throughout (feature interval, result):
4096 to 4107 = 0.35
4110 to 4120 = 0.08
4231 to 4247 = 0.01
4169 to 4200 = 0.04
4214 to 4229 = 0.03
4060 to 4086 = 0.08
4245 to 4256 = -0.03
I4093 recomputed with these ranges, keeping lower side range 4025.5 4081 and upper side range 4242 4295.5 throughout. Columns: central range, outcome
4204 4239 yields 0.2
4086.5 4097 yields 0.4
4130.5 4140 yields -0.1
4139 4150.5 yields 0.7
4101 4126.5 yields 2.3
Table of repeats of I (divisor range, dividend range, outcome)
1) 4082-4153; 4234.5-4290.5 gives 1.03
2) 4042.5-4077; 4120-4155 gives 1.05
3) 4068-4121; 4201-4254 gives 1.10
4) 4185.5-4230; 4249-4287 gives 1.00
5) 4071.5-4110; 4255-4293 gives 1.10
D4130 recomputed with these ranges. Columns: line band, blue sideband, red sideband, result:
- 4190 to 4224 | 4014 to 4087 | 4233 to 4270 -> 0.02 mag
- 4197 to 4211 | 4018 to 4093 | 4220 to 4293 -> -0.01 mag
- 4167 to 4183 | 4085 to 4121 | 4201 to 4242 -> -0.05 mag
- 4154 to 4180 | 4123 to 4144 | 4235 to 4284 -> -0.01 mag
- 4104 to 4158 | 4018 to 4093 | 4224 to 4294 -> 0.02 mag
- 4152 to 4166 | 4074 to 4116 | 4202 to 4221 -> -0.09 mag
